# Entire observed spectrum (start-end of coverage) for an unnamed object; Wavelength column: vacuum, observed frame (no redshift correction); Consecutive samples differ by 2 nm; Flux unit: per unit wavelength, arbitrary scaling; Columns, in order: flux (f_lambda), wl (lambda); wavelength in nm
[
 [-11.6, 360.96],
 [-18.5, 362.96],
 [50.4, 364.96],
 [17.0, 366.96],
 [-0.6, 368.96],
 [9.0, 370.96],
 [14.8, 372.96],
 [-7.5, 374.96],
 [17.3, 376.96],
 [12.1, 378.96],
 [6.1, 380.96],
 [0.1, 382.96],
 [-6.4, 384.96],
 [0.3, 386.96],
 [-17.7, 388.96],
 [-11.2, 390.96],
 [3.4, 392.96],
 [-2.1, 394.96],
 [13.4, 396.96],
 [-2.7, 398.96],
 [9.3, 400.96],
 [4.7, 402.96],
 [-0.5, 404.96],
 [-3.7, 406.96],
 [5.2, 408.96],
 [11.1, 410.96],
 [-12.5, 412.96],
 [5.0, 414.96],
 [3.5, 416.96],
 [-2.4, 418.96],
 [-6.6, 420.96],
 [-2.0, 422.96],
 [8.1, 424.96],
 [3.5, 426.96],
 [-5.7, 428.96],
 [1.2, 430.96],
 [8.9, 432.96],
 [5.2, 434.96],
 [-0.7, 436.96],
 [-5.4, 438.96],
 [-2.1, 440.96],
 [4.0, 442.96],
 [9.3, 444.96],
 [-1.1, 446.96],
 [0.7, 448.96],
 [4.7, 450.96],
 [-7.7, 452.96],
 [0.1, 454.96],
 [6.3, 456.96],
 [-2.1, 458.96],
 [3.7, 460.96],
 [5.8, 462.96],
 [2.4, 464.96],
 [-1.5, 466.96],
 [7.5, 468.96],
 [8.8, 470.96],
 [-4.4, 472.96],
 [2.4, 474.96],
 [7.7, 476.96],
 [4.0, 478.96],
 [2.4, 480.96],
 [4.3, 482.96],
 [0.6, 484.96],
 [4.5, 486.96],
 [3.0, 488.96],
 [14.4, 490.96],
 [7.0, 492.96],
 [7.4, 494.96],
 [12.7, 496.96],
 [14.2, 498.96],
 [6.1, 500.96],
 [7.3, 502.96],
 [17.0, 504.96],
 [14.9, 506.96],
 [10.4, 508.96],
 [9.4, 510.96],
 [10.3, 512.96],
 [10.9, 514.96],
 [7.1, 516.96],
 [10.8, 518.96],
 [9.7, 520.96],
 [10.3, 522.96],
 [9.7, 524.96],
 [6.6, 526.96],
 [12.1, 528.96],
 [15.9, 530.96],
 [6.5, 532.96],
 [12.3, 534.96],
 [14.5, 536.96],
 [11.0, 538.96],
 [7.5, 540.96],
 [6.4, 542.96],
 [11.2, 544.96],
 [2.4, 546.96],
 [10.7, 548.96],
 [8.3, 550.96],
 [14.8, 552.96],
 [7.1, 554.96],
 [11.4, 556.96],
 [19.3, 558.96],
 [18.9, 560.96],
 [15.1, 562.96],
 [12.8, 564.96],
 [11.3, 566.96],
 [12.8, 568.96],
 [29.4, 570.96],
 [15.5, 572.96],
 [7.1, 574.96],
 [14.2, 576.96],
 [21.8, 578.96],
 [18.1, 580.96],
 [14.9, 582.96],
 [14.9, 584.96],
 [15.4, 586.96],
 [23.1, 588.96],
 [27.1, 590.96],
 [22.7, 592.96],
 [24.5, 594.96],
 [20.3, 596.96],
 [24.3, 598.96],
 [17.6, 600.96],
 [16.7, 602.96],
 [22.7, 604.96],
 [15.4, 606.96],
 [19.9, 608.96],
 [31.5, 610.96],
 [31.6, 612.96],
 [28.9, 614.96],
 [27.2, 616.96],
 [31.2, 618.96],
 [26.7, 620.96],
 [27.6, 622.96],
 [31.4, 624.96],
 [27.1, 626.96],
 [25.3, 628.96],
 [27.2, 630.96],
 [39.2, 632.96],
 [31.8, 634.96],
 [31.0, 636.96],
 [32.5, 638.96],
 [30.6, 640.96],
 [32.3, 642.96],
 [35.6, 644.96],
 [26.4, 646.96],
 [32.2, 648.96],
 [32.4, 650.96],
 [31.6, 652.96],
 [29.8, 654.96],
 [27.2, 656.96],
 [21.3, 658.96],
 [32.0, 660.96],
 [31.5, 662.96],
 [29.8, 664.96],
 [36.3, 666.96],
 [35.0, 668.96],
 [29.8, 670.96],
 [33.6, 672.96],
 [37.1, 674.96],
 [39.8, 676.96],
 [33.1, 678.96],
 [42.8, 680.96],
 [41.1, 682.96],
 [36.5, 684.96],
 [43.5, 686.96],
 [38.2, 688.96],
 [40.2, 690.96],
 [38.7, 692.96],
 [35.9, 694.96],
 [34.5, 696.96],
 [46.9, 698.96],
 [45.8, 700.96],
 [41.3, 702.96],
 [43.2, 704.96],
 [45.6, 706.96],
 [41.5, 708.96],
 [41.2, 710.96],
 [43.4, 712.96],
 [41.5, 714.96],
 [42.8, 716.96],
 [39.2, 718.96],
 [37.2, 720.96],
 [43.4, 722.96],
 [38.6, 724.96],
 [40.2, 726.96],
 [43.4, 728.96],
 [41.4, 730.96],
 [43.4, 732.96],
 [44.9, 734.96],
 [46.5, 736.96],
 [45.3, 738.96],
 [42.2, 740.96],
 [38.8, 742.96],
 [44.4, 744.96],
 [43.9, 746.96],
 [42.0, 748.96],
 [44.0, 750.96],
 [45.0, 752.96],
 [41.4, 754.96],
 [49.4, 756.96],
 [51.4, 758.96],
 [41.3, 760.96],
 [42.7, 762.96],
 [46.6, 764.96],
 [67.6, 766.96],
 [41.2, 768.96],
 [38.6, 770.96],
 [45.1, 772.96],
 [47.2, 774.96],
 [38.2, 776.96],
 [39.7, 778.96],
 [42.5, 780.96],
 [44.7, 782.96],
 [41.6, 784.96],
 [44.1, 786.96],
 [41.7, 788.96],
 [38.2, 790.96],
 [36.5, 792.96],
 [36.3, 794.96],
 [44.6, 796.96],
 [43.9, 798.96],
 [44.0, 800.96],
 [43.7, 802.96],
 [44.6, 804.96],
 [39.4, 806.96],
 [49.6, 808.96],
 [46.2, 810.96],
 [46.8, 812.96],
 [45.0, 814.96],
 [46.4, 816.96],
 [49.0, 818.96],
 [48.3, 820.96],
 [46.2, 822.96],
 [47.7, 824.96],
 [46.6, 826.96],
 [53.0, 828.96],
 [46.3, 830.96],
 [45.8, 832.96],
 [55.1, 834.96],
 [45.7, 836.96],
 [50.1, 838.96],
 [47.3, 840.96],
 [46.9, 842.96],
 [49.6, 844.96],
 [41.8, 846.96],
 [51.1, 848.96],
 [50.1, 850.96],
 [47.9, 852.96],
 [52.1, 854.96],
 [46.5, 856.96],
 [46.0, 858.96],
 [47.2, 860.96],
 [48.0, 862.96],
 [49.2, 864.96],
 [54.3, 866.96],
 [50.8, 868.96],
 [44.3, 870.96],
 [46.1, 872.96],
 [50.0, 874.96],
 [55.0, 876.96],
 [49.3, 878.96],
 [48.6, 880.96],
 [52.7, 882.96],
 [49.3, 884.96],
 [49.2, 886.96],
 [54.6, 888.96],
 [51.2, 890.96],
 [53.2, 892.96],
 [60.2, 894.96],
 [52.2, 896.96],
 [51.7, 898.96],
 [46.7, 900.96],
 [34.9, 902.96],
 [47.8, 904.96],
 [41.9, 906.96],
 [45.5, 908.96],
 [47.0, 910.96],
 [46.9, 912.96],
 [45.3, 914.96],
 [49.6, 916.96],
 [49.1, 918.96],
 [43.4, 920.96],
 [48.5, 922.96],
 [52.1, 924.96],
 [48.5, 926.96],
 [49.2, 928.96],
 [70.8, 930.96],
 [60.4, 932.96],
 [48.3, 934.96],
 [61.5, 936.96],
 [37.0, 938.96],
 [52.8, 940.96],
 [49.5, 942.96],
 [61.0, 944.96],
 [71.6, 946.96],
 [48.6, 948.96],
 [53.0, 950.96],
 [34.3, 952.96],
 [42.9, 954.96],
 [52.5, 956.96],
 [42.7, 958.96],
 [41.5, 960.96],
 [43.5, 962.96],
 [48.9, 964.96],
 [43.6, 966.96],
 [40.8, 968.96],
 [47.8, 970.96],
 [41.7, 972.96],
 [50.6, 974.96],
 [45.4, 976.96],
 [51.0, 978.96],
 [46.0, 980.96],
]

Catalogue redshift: 0.53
